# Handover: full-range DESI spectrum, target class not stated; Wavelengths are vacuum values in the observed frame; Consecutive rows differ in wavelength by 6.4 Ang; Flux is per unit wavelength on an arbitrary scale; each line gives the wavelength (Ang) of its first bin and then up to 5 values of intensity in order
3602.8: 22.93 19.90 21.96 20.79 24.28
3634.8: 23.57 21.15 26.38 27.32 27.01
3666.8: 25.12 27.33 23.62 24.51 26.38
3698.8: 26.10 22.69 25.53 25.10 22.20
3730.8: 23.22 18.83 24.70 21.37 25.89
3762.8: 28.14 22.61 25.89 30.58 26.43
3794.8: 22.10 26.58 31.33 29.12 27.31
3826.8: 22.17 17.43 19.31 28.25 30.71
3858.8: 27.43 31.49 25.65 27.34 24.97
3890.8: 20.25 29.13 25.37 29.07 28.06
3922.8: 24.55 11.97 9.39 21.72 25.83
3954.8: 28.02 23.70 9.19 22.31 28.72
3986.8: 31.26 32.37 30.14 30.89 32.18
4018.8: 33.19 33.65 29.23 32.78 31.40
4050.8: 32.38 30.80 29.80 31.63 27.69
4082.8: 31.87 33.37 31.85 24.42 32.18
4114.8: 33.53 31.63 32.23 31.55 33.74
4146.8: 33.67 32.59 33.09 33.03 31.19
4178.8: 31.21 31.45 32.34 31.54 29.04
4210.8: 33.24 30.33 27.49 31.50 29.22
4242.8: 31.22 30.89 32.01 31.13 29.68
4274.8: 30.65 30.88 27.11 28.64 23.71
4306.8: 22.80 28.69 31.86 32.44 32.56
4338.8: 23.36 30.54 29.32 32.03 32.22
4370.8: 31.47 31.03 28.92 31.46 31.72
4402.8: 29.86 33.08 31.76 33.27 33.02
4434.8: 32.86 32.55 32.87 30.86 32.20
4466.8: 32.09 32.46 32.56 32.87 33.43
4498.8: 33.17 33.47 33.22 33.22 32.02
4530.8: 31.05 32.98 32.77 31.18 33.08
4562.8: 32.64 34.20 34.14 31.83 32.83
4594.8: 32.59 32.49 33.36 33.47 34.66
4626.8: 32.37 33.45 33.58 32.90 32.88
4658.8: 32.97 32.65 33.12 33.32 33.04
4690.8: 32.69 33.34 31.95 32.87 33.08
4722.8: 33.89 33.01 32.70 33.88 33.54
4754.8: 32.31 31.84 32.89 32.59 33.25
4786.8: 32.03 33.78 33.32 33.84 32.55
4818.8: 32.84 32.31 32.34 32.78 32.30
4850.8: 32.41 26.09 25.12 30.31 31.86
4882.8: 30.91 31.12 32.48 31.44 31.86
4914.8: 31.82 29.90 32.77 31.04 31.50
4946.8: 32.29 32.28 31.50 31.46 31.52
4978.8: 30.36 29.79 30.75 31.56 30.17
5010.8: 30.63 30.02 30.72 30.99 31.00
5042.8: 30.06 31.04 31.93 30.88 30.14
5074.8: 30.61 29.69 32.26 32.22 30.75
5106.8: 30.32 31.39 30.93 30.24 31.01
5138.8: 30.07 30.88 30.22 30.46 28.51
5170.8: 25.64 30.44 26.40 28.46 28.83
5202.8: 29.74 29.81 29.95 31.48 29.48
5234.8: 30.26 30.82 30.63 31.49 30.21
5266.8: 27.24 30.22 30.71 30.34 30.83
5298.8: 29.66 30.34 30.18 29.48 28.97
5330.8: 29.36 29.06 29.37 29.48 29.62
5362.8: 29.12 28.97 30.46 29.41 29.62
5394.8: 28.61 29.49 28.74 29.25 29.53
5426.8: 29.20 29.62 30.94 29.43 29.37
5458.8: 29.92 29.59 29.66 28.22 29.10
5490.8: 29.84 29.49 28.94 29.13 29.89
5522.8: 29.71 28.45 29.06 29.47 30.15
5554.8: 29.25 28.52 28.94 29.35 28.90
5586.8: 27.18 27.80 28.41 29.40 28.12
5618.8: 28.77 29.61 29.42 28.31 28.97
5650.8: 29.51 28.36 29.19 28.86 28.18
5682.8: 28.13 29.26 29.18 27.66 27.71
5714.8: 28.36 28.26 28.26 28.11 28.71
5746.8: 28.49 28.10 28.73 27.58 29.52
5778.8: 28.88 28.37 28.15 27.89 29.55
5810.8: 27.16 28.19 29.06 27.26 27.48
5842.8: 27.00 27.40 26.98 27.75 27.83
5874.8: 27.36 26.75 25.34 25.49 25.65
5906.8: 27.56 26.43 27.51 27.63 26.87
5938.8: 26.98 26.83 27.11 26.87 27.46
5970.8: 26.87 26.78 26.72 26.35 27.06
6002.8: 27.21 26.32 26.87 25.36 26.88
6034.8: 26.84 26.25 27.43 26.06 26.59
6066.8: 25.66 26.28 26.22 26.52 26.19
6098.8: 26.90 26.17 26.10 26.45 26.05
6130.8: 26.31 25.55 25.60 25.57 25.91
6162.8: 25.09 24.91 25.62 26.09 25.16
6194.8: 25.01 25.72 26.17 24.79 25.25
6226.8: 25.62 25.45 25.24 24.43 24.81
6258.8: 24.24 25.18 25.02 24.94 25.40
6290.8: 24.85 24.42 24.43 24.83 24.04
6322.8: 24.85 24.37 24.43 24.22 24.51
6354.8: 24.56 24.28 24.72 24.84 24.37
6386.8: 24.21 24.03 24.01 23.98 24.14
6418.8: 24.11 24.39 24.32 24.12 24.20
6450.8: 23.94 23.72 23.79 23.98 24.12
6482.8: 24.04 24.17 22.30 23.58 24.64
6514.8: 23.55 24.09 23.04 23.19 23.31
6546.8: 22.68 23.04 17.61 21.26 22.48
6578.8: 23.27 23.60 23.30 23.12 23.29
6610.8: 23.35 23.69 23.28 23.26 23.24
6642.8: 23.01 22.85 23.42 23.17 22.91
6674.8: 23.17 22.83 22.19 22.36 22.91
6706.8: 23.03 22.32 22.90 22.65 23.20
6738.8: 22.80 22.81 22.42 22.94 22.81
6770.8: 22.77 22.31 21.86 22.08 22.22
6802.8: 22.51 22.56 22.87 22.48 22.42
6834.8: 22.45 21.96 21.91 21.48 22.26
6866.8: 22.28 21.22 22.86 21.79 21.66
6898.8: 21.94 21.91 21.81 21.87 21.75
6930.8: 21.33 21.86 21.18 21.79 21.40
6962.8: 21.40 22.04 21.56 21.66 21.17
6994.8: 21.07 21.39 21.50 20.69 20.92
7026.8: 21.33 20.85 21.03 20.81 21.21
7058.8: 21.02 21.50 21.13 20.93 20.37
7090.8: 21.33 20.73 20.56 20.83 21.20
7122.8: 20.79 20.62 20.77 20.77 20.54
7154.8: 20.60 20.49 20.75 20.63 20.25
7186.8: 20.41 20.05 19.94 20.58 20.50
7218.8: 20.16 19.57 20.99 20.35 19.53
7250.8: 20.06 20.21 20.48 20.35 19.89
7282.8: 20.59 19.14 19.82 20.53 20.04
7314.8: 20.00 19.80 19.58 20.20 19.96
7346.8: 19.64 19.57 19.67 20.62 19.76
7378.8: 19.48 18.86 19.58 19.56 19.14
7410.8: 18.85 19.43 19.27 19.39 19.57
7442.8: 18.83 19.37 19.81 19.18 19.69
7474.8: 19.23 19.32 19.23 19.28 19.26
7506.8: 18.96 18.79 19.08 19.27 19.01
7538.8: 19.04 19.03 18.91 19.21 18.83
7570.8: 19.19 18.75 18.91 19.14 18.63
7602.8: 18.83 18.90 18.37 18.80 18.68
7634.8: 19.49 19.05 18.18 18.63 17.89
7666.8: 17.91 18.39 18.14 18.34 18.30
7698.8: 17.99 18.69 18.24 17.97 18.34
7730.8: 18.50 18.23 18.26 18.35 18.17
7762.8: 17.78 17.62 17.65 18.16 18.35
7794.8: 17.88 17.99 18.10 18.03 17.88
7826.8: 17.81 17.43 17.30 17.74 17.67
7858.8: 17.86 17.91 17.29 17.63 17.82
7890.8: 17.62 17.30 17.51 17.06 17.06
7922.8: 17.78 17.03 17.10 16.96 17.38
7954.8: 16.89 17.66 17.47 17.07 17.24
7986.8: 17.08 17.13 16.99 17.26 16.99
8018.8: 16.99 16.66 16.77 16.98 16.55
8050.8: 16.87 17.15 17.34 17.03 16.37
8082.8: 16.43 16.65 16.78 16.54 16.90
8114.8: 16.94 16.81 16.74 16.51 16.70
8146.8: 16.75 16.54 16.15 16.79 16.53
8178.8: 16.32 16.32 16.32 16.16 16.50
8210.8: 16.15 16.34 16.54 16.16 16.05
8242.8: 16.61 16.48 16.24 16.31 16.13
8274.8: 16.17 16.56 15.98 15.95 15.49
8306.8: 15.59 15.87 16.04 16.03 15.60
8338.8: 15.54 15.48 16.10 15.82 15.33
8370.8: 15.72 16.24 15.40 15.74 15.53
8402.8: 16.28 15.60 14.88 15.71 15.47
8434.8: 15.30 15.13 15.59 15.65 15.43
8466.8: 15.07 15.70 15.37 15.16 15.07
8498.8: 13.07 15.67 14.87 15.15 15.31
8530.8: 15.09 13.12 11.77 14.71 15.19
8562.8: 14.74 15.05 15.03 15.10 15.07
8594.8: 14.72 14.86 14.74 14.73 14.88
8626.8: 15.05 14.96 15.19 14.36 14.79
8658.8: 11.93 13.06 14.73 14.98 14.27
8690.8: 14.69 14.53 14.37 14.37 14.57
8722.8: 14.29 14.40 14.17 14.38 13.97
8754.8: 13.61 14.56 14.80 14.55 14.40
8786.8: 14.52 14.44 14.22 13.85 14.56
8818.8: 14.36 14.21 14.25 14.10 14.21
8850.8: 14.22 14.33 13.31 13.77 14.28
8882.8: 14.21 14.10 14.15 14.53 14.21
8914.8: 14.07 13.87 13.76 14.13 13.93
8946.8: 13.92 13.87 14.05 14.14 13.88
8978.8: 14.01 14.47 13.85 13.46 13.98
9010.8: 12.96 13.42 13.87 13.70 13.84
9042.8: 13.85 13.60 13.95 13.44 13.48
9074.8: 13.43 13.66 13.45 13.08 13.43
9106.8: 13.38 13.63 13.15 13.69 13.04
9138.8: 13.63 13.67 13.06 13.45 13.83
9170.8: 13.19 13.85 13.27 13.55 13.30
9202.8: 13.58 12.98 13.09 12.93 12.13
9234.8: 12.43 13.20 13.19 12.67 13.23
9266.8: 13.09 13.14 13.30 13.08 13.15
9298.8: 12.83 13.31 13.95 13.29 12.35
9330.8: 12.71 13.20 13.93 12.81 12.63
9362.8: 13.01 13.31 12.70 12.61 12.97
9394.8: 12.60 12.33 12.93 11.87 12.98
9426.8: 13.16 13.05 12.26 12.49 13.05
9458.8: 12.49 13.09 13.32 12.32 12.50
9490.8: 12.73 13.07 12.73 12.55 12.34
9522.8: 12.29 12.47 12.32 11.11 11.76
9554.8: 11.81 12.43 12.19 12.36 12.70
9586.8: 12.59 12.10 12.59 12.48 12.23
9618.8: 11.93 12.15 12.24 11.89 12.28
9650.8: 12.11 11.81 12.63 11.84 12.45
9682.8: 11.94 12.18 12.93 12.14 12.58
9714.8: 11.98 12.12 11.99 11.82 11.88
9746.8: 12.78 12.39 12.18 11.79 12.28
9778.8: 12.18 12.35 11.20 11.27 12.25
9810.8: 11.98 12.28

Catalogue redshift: 0.000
